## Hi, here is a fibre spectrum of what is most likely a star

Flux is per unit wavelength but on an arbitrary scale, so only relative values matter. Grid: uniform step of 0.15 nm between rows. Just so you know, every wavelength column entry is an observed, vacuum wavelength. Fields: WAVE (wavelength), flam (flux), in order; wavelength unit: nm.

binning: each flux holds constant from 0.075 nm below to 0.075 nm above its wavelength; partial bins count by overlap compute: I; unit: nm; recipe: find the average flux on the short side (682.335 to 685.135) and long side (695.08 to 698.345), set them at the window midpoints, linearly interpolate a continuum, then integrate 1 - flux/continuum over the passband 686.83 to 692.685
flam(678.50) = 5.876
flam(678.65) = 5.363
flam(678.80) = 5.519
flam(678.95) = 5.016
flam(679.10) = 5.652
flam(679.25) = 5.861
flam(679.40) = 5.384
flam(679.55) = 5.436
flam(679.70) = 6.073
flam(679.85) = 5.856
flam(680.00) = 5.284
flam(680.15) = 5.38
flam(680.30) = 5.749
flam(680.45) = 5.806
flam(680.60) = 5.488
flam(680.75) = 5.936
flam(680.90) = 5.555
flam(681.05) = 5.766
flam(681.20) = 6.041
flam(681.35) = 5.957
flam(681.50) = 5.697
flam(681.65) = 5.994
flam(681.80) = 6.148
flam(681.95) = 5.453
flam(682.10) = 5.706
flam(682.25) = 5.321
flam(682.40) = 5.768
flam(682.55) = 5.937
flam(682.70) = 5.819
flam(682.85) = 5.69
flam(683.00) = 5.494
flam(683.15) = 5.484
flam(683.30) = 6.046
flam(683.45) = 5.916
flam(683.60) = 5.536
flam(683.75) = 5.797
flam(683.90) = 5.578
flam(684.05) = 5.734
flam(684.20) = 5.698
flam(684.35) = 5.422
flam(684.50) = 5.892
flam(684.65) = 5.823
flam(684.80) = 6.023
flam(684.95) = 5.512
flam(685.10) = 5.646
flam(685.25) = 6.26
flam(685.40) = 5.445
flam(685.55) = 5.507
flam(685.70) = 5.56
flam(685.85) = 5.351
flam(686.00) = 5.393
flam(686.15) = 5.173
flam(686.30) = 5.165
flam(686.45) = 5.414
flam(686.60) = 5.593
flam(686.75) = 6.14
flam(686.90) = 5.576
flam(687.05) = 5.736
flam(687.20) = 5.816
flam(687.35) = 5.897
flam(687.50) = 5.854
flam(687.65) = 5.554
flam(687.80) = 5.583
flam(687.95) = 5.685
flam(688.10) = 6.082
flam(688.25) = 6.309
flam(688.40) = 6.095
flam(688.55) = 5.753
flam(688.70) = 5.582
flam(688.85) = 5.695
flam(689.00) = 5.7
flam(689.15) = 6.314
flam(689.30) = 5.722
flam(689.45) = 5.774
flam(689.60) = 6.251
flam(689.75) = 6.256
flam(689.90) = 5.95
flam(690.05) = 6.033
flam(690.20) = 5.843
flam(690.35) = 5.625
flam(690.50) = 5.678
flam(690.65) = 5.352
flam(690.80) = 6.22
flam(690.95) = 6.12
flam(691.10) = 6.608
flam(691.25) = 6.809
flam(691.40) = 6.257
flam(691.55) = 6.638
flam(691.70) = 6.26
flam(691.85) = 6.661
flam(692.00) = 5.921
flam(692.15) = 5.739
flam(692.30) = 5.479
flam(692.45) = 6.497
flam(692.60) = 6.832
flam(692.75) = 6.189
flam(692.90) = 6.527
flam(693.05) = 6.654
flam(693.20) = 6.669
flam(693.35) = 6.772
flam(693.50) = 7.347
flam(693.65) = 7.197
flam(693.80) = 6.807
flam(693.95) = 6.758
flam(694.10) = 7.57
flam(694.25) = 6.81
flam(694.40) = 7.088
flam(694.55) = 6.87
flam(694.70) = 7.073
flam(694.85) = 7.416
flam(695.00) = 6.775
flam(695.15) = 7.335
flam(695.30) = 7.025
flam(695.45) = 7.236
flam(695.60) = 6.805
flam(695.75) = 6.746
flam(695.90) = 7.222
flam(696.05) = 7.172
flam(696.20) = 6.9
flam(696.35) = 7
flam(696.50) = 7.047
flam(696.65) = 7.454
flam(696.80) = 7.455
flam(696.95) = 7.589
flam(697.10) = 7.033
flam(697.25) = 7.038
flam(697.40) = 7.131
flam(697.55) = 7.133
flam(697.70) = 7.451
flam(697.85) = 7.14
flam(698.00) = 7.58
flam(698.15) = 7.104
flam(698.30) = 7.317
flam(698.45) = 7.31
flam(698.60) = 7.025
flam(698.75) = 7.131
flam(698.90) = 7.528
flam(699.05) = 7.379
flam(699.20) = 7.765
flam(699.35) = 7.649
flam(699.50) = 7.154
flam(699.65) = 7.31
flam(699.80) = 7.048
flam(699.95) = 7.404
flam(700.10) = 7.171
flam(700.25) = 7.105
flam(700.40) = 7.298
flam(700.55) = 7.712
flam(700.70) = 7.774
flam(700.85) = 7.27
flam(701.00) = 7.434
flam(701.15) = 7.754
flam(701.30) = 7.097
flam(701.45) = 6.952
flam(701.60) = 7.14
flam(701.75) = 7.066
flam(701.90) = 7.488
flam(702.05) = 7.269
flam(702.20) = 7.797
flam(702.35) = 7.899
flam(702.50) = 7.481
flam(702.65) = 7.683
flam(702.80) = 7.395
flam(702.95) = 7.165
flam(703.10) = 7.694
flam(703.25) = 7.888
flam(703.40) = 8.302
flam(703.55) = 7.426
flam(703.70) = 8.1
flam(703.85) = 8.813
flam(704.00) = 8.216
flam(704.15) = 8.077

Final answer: 0.37 nm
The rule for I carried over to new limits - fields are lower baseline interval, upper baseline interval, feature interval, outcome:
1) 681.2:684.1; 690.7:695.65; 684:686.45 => 0.16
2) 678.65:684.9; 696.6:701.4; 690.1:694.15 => 0.17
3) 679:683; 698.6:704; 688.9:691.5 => 0.20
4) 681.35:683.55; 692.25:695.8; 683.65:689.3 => 0.39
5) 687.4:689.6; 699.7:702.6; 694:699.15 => -0.26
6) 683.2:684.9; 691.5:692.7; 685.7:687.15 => 0.10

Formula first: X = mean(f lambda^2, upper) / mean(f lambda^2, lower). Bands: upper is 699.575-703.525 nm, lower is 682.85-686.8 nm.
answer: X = 1.4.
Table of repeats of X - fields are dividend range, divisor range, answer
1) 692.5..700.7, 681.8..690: 1.28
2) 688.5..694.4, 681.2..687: 1.13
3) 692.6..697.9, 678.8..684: 1.29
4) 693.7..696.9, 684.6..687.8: 1.29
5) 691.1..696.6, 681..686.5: 1.23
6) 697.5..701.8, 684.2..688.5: 1.34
